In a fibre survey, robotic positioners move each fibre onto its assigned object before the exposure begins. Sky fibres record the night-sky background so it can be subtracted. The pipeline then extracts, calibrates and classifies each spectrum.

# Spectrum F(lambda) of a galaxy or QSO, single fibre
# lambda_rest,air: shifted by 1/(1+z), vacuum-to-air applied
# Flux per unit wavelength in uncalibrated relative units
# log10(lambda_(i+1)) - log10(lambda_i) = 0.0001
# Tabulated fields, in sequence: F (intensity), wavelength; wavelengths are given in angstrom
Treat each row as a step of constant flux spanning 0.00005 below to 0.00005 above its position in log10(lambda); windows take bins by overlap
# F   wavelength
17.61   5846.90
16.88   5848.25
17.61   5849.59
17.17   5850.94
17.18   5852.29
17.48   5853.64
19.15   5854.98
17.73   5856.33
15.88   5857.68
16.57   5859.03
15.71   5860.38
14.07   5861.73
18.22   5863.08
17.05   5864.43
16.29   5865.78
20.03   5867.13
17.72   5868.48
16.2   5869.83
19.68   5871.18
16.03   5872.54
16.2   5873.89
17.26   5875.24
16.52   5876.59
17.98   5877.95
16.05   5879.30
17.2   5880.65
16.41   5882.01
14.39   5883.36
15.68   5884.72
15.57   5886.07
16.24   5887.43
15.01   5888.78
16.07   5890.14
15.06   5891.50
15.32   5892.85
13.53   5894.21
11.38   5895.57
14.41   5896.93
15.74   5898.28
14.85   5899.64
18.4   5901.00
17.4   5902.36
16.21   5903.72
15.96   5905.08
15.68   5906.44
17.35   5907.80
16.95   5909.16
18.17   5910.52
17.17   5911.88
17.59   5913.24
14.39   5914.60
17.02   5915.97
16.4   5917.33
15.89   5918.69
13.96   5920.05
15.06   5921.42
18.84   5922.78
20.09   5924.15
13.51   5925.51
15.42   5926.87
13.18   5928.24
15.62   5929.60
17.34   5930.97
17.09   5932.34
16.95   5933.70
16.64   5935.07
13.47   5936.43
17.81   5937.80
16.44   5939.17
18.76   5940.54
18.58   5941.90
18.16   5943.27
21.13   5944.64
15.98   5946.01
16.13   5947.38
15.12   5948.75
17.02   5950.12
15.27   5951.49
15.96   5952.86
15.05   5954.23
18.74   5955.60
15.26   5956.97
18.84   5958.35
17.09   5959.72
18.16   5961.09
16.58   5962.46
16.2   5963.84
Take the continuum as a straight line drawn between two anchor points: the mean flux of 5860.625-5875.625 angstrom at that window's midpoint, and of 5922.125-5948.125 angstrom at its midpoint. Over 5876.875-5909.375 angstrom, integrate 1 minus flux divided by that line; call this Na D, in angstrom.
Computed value 2.4 angstrom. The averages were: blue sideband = 17.1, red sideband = 16.9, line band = 15.8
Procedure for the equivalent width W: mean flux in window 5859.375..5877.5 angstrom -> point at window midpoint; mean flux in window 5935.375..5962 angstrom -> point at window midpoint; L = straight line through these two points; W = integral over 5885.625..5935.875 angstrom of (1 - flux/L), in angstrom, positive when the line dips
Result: 3.0 angstrom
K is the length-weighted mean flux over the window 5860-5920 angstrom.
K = 16.3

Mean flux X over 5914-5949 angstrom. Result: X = 16.5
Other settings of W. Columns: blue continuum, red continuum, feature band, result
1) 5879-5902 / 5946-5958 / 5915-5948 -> -1.5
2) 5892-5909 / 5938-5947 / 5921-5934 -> 0.7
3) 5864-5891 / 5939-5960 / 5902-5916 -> 0.1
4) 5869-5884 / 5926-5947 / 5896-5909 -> 0.5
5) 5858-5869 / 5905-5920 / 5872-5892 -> 0.8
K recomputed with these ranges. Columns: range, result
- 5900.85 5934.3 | 16.4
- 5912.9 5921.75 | 15.7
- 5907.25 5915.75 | 16.9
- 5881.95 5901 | 15.1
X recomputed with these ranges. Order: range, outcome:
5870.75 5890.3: 16.4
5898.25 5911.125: 16.7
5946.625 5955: 15.8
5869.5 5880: 17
